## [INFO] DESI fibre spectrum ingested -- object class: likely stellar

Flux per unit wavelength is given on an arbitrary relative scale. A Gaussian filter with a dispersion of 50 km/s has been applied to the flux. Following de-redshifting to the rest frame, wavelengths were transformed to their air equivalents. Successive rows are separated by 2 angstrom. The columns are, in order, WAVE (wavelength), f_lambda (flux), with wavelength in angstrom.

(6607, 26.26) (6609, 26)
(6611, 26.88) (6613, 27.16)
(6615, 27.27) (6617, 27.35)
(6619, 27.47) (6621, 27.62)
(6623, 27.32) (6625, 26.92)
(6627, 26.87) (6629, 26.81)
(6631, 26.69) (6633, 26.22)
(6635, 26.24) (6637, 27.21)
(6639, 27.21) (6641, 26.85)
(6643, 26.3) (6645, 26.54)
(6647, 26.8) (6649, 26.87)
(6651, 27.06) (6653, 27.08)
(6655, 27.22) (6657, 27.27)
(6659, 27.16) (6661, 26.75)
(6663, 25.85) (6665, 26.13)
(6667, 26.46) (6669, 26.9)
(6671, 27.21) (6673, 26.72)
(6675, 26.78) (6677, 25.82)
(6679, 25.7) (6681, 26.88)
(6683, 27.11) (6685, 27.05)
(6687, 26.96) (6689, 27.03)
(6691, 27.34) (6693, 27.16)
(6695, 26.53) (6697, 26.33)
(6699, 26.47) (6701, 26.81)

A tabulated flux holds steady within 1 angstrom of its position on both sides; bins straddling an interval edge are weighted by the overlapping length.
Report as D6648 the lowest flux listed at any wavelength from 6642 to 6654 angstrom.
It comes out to 26.3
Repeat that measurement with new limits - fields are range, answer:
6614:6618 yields 27.27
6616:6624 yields 27.32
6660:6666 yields 25.85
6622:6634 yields 26.22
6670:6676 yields 26.72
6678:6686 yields 25.7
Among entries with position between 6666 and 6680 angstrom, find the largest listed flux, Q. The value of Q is 27.21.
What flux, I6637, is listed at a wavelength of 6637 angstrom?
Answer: 27.21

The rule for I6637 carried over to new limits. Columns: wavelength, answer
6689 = 27.03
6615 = 27.27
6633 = 26.22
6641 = 26.85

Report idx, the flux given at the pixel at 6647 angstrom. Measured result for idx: 26.8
